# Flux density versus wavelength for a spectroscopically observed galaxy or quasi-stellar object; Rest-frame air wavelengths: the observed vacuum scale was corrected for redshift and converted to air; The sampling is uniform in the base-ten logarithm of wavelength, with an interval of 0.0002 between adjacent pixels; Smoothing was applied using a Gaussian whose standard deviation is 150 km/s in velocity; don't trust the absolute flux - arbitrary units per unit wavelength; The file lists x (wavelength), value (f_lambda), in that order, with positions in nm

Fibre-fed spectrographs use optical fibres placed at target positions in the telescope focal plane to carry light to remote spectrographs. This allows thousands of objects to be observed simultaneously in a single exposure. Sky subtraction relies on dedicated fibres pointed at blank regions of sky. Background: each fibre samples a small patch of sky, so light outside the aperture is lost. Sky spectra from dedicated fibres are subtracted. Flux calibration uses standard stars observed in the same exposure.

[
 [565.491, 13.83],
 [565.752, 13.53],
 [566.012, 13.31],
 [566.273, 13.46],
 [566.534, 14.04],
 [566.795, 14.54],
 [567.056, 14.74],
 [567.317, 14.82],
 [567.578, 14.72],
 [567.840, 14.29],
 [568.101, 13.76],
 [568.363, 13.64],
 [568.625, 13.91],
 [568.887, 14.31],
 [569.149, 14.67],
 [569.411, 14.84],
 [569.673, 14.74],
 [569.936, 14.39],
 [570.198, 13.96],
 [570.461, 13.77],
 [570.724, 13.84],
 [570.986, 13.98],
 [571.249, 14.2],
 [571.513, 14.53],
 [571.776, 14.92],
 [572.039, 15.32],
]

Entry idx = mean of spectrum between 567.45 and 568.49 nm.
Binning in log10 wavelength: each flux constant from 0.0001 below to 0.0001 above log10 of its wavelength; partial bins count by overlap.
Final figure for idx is 14.1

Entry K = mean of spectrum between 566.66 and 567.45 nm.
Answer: 14.7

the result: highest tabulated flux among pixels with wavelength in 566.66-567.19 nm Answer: 14.74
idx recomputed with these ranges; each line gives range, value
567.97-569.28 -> 14.1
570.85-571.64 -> 14.2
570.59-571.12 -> 13.9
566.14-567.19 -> 14.2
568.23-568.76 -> 13.8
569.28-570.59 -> 14.3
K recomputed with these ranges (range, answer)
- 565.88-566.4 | 13.4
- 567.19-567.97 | 14.6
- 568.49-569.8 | 14.5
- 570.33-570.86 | 13.8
